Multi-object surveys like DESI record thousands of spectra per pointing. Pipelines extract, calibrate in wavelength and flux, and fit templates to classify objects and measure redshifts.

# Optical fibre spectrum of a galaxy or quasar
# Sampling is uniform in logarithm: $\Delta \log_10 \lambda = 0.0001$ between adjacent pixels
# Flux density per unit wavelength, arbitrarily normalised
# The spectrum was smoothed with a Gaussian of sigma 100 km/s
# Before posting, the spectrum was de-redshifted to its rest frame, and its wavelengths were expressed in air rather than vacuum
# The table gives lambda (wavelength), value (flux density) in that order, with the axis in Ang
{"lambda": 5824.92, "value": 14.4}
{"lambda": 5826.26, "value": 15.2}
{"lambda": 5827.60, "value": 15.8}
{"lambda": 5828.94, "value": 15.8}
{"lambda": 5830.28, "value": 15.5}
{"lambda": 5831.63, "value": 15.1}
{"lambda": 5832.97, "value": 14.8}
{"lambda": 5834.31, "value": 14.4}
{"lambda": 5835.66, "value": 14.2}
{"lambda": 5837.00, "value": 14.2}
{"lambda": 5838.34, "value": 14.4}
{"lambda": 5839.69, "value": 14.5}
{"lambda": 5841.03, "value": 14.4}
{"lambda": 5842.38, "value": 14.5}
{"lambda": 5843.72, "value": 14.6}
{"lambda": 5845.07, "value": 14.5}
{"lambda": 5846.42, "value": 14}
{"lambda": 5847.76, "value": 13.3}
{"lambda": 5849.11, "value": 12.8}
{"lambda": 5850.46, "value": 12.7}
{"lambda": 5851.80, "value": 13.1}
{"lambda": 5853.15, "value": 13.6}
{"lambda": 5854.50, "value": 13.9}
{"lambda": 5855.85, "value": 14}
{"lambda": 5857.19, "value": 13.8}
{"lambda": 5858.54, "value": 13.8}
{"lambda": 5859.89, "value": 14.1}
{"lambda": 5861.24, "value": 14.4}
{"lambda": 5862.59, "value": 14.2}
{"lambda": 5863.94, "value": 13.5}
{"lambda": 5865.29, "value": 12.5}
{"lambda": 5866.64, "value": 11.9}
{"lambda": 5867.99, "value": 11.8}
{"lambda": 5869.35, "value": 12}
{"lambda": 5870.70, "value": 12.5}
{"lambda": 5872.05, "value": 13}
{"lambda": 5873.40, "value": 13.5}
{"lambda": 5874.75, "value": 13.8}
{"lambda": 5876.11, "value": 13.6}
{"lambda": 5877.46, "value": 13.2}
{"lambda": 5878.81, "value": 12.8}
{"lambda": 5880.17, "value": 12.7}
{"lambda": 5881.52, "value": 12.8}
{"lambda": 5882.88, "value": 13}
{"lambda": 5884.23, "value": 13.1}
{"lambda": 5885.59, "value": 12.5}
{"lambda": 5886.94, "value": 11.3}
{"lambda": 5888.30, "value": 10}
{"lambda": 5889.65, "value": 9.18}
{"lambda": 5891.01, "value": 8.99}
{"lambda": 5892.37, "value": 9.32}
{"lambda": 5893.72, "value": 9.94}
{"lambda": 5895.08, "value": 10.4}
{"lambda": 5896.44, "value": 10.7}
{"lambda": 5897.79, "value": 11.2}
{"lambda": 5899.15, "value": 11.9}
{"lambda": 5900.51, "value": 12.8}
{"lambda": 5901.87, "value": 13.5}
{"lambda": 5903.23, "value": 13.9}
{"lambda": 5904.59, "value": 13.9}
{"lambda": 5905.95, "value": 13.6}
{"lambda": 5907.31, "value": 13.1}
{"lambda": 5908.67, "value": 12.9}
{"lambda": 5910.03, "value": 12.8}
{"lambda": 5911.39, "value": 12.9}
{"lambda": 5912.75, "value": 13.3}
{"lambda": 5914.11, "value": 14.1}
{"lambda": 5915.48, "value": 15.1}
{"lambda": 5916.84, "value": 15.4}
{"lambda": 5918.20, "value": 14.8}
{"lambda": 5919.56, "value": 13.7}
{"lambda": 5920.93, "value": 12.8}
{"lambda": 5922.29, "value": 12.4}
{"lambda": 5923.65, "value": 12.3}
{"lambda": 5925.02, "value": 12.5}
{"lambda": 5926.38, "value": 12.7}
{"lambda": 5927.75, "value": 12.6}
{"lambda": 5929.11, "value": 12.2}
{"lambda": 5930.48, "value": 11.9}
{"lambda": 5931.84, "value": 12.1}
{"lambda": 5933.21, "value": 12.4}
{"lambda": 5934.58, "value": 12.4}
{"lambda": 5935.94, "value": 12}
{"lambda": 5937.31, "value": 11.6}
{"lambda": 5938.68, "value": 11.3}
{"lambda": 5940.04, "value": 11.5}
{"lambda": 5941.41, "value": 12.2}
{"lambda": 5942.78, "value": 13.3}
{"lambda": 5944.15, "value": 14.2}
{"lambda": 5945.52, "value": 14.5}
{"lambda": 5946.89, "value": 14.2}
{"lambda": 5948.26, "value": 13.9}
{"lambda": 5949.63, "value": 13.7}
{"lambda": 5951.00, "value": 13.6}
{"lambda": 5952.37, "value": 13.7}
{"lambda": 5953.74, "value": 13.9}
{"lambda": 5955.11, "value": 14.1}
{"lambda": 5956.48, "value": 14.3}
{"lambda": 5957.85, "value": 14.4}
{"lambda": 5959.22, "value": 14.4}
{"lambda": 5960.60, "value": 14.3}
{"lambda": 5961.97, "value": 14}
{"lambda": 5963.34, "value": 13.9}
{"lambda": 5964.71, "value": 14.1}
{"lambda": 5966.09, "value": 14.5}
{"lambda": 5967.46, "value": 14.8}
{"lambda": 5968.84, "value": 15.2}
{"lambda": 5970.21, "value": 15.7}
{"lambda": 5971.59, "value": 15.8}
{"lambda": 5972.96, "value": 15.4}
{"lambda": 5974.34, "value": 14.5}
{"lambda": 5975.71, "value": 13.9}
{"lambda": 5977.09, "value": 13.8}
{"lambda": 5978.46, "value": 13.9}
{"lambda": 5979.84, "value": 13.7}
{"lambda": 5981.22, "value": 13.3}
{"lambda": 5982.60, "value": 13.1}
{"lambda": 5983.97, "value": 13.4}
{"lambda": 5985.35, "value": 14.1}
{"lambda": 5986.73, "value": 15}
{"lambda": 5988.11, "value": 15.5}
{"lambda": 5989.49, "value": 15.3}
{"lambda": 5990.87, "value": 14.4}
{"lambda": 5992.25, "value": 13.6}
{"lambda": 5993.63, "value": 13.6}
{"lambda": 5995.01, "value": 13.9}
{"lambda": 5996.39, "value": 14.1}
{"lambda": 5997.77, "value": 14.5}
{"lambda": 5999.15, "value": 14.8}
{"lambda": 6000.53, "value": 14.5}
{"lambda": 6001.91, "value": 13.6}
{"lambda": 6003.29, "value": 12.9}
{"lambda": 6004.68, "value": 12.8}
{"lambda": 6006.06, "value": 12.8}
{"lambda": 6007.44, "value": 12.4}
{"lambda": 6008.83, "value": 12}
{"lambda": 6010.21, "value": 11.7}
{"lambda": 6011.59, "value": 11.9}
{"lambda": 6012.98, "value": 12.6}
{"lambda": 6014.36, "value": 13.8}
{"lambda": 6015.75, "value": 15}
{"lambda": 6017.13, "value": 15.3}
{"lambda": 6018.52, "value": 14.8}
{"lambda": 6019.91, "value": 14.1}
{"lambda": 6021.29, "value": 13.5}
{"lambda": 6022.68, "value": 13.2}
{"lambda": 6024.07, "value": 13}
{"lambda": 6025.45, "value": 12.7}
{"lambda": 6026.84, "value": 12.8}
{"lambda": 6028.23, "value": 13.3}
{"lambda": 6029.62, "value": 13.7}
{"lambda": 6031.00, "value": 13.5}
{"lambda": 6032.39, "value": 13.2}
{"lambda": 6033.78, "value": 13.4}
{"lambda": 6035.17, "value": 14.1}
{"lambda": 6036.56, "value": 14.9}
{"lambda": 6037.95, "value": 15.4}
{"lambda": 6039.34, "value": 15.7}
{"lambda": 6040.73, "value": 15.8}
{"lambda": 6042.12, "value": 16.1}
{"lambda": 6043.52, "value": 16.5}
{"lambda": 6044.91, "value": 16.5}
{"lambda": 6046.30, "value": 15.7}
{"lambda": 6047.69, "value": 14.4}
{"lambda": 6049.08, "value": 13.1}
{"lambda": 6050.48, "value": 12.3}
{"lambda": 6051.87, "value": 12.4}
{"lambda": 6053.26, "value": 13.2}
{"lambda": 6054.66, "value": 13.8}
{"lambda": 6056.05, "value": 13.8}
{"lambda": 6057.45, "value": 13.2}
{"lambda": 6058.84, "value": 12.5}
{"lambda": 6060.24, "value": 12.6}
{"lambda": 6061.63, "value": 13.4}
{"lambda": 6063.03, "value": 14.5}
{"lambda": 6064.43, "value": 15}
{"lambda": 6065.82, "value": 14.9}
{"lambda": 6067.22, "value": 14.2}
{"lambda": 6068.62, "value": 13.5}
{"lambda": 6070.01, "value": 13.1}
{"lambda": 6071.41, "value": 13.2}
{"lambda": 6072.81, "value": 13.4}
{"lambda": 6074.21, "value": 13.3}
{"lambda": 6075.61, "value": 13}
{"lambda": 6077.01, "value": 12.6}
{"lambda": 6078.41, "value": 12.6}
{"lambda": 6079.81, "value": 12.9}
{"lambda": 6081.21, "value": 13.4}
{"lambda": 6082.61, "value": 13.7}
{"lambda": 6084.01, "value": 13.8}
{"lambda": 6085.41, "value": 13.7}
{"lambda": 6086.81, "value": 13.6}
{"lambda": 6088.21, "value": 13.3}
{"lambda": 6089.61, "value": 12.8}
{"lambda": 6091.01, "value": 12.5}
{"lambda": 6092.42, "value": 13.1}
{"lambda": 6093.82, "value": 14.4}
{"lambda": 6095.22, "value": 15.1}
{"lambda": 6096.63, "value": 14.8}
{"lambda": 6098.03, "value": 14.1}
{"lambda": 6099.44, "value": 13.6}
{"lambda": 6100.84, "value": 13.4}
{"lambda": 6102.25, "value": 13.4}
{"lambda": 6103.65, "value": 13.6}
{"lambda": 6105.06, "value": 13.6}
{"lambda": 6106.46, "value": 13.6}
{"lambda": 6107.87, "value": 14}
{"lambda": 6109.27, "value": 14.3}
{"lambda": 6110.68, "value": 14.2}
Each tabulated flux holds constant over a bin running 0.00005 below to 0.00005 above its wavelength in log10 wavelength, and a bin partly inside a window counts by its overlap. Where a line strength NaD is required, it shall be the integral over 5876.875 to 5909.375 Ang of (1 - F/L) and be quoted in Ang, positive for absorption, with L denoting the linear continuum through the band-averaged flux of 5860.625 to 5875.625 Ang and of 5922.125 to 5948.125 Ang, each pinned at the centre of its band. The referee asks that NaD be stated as 2.3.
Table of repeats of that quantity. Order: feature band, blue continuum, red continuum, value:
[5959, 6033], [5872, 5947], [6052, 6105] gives -4.7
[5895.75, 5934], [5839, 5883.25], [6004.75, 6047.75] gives 1.7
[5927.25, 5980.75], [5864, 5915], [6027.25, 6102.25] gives -3.2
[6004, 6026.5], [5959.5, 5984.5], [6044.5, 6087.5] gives 1.2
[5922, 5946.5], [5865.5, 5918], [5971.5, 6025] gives 1.0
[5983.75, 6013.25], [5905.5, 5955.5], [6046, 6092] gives -0.8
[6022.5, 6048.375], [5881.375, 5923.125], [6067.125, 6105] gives -2.5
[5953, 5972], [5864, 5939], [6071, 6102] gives -2.5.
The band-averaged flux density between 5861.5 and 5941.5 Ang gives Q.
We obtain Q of 12.5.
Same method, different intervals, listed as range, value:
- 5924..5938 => 12.2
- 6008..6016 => 12.7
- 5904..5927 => 13.4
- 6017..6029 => 13.5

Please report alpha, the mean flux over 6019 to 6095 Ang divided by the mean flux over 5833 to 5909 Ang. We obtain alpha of 1.07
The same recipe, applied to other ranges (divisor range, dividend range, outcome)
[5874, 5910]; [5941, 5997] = 1.17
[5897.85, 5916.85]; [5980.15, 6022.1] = 1.03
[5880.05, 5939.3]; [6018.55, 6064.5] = 1.13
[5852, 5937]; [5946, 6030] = 1.10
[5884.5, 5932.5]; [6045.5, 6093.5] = 1.09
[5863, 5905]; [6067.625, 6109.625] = 1.12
